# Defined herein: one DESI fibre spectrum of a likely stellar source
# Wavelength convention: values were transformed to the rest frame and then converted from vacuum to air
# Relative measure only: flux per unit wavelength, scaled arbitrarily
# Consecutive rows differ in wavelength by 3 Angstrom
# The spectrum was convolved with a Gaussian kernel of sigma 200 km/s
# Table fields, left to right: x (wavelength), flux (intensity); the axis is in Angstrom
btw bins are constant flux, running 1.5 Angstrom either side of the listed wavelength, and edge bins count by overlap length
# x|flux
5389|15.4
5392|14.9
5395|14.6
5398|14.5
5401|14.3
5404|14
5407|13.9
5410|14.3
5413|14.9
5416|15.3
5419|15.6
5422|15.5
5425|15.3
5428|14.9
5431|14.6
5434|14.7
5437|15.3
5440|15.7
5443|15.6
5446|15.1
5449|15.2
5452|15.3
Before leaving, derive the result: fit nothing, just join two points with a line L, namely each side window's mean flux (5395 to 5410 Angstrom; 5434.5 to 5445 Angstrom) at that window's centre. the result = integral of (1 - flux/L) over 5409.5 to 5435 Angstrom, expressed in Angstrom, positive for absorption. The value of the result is -0.3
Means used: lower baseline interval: 14.2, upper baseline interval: 15.4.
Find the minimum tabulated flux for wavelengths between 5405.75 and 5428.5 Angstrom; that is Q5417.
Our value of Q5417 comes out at 13.9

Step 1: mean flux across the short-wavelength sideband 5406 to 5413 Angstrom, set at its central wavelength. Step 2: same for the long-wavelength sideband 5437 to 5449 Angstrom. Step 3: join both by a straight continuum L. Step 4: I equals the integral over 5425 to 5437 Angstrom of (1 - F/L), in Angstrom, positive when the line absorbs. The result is 0.11 Angstrom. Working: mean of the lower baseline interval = 14.3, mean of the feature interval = 14.9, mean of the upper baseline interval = 15.4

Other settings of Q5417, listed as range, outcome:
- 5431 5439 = 14.6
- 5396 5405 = 14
